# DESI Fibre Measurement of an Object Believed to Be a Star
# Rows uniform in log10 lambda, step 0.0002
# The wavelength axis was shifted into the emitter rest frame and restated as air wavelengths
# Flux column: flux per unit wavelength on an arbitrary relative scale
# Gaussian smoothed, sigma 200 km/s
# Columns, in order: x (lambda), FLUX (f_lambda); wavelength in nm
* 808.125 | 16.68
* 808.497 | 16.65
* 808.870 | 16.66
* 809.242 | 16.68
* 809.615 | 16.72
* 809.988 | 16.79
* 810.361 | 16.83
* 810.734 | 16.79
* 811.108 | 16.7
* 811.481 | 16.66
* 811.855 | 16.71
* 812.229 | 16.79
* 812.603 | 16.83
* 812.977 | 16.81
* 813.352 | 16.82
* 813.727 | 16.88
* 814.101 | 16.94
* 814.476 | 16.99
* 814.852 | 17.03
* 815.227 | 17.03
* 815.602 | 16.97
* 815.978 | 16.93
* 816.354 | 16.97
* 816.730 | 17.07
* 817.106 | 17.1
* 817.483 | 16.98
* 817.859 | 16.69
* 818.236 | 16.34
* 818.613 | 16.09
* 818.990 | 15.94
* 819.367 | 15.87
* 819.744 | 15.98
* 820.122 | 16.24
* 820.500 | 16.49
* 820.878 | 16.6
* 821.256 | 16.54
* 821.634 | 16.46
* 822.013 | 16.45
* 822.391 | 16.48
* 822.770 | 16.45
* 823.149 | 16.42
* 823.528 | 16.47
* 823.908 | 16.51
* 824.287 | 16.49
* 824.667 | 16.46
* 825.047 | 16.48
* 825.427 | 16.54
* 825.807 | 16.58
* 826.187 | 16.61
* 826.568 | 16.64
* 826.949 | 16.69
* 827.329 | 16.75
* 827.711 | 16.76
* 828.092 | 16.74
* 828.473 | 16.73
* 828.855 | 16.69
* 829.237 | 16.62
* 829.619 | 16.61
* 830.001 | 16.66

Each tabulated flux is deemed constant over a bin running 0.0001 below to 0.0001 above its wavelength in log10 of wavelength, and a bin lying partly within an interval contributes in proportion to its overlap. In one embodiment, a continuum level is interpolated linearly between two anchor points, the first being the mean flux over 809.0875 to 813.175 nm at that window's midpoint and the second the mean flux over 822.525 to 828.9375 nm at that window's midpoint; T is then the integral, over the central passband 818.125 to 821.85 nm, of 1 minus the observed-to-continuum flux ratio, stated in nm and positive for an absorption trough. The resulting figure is 0.09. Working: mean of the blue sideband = 16.8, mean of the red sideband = 16.6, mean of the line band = 16.3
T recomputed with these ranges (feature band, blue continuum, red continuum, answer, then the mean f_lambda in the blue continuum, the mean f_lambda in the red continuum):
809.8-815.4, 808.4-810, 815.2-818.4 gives -0.019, 16.7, 16.9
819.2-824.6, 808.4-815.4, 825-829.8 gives 0.102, 16.8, 16.7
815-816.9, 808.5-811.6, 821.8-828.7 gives -0.037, 16.7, 16.6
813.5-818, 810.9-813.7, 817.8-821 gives -0.127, 16.8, 16.2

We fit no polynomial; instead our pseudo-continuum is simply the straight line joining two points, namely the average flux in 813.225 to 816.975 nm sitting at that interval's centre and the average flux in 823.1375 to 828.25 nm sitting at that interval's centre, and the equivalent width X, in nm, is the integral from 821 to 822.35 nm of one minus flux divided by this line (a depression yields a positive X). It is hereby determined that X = 0.02 nm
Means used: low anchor 17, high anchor 16.6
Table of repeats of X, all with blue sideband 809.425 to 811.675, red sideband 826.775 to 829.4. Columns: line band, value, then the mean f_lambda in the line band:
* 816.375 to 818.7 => 0.00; 16.8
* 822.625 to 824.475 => 0.03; 16.5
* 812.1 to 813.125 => 0.00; 16.8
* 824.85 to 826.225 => 0.01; 16.6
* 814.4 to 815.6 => -0.02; 17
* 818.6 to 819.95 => 0.06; 16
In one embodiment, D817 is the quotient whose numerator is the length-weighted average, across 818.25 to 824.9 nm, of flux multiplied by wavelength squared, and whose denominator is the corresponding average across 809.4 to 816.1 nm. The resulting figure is 0.99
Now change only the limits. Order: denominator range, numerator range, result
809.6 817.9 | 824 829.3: 1.02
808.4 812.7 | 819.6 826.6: 1.01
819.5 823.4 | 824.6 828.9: 1.03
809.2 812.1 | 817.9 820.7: 0.99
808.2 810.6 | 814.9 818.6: 1.03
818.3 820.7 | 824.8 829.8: 1.05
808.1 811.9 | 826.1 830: 1.04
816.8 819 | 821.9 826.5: 1.01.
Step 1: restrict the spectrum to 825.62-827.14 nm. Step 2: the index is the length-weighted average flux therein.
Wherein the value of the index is 16.6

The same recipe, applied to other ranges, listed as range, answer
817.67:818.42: 16.5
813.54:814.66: 16.9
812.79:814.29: 16.9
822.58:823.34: 16.4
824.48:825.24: 16.5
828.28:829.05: 16.7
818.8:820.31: 16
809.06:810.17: 16.7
